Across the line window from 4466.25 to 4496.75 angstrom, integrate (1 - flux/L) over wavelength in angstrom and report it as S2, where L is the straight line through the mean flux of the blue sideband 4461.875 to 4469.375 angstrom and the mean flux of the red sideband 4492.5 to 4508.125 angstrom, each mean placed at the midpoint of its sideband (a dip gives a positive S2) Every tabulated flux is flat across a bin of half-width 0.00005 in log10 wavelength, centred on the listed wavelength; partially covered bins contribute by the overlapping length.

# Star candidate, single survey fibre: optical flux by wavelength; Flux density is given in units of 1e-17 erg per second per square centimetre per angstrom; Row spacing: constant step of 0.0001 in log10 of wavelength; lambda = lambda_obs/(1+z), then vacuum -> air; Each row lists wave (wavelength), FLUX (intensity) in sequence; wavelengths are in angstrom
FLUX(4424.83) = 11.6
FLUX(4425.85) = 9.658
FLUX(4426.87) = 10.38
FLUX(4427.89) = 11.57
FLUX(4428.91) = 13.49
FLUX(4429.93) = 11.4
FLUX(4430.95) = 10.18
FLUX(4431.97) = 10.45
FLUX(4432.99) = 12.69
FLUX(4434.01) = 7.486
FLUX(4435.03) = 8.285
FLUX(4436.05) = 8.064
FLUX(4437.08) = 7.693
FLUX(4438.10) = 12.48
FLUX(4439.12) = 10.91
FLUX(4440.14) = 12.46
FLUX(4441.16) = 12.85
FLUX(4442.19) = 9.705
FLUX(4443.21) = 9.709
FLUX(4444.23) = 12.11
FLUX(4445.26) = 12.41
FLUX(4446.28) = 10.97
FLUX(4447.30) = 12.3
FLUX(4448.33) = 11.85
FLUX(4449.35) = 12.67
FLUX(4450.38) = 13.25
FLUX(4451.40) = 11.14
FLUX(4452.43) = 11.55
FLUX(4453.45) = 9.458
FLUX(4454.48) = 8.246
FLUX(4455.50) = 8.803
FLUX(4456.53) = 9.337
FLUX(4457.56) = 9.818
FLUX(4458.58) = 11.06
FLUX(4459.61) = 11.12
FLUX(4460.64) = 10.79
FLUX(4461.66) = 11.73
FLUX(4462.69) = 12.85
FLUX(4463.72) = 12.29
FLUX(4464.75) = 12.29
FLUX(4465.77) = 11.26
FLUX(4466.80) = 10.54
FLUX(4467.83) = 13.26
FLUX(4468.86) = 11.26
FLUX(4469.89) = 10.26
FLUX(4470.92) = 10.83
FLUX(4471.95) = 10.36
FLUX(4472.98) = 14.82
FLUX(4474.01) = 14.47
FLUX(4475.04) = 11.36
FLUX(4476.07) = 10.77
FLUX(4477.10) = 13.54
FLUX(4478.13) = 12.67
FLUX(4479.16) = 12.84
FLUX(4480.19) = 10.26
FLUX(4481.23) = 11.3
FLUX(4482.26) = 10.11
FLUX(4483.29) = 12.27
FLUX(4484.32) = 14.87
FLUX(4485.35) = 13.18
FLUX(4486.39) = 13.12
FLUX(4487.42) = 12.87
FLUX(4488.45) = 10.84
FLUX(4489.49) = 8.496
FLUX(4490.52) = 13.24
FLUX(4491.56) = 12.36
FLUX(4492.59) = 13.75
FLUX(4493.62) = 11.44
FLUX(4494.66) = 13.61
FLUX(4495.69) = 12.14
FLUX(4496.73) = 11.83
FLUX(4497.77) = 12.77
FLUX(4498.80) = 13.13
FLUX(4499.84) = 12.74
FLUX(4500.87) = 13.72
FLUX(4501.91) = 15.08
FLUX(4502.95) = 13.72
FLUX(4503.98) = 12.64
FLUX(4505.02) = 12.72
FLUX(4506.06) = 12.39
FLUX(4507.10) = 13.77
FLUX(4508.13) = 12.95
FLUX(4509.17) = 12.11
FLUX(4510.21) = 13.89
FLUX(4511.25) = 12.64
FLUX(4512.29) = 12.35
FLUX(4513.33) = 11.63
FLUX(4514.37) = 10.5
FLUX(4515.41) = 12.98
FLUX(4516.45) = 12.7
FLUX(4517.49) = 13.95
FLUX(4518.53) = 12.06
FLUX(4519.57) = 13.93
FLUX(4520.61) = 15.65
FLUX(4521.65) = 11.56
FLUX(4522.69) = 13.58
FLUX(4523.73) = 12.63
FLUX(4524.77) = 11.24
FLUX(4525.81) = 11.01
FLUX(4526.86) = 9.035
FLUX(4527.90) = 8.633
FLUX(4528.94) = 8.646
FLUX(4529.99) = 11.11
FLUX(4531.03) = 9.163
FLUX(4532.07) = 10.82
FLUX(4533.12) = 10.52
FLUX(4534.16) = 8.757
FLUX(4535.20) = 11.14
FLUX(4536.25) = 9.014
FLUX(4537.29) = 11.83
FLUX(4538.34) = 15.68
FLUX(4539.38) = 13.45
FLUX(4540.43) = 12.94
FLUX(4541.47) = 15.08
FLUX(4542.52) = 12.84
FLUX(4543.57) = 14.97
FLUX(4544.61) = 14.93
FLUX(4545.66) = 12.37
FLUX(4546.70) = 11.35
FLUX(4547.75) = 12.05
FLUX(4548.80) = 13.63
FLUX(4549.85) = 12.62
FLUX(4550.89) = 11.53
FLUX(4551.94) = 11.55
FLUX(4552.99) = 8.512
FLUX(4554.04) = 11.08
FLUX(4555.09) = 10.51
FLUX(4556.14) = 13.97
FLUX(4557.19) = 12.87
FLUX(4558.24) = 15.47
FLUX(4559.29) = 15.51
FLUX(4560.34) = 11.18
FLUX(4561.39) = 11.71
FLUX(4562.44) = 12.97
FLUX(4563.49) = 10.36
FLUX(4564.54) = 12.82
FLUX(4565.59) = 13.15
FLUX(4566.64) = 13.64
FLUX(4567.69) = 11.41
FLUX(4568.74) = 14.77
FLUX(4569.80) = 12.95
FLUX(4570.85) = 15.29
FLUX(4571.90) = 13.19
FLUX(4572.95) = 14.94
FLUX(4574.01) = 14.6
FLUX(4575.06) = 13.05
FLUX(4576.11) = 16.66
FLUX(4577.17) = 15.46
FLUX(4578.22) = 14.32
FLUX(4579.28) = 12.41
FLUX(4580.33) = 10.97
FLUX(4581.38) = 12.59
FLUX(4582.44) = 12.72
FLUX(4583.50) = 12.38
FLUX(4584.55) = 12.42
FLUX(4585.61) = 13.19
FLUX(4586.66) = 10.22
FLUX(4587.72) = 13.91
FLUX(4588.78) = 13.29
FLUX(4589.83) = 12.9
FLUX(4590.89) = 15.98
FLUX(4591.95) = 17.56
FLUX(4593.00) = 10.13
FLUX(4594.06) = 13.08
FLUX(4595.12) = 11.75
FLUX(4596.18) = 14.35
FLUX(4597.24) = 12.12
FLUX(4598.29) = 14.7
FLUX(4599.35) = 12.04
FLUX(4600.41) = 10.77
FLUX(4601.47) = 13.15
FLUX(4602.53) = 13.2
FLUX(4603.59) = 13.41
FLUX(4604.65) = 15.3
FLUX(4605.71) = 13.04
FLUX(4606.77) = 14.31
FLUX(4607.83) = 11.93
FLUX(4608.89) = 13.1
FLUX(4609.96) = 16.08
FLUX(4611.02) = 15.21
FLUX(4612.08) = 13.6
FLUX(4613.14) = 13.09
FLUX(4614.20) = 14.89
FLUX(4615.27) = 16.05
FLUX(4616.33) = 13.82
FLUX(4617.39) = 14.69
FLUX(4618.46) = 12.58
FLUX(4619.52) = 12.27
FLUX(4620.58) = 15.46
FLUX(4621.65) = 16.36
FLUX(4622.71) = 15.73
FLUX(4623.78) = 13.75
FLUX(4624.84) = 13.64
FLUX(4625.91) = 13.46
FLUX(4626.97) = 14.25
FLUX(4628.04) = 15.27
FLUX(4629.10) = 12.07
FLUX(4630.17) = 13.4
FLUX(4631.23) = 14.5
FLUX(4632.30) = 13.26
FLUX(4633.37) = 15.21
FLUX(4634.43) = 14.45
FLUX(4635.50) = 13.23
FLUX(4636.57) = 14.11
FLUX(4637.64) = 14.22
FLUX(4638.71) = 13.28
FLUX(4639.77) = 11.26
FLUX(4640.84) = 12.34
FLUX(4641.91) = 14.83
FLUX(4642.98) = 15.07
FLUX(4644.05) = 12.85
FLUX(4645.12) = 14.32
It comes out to 0.8 angstrom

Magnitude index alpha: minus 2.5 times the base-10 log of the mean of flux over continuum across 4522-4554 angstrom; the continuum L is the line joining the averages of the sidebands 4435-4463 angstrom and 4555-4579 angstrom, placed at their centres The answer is 0.11 mag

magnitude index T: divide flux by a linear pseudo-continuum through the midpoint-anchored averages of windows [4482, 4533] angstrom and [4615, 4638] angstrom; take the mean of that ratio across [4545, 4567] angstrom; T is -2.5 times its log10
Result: 0.06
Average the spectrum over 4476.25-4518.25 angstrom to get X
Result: 12.6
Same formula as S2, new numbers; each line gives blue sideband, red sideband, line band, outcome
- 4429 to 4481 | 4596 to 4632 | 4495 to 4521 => -1.9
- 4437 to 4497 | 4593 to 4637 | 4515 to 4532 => 1.0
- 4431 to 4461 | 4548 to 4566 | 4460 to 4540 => -4.5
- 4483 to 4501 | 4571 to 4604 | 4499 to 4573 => 2.6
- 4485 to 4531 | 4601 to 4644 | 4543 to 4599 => 0.7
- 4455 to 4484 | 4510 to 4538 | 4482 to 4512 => -3.1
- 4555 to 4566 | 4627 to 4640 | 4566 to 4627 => -1.6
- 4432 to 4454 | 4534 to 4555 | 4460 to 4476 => -0.8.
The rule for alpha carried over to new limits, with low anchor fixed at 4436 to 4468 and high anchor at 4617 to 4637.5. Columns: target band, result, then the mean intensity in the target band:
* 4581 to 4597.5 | 0.032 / 13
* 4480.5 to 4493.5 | -0.040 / 12.1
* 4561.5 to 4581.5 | -0.024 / 13.4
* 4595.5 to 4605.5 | 0.035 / 13.2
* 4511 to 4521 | -0.053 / 12.8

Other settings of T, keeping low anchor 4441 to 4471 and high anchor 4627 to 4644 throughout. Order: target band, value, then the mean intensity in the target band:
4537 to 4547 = -0.10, 13.6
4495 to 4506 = -0.11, 13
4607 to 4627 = -0.06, 14.2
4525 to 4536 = 0.23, 9.89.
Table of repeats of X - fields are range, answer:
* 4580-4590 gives 12.5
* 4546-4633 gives 13.3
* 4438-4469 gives 11.3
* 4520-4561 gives 12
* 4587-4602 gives 13.2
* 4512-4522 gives 12.8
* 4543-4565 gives 12.5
